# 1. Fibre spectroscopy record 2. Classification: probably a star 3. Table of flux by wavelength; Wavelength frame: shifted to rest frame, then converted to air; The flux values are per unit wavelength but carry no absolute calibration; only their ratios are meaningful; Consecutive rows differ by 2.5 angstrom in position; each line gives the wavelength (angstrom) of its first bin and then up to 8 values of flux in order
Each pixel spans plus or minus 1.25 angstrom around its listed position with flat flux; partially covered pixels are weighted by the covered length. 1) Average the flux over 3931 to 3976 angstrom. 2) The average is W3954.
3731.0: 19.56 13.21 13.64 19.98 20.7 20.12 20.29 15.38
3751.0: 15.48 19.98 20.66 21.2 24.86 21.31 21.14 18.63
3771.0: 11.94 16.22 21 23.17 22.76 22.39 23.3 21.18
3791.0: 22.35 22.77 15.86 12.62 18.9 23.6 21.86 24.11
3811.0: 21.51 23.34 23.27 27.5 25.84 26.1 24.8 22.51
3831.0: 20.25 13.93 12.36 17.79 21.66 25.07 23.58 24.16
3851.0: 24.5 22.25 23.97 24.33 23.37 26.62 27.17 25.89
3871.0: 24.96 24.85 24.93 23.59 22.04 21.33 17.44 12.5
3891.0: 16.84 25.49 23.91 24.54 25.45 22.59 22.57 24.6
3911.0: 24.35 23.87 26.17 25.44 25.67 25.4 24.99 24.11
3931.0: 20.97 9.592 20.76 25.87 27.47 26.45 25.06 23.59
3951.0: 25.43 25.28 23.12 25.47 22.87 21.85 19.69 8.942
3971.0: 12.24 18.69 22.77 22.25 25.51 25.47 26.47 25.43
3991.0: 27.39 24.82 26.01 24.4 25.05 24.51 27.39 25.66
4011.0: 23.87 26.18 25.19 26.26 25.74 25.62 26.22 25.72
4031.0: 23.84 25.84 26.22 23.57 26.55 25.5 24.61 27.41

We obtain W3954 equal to 21.3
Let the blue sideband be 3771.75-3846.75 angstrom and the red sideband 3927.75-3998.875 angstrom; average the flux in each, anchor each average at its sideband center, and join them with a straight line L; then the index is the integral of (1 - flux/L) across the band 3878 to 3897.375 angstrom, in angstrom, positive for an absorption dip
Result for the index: 1.5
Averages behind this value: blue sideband 21.3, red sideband 22.7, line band 20.3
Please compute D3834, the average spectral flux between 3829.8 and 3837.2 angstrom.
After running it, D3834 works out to 15.5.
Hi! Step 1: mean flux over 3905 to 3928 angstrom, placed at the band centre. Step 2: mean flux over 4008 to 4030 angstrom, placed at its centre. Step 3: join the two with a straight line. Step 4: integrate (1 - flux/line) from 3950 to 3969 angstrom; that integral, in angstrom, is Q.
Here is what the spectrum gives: 2.3 angstrom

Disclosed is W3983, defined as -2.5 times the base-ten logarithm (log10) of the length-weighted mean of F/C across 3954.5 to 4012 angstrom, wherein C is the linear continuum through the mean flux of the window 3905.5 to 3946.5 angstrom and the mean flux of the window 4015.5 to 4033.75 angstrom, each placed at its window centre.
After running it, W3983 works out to 0.08 mag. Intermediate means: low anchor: 23.7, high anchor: 25.6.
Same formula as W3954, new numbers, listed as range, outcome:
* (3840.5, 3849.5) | 23.8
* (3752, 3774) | 19.6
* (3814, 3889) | 22.7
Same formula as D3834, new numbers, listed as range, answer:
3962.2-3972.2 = 15.7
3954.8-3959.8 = 24.3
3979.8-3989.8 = 25.7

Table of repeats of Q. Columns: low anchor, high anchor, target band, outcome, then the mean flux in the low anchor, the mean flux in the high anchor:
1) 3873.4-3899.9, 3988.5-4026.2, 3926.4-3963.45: 0.3 angstrom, 21.5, 25.6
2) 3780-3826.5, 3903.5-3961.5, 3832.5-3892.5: 2.8 angstrom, 22.3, 23.9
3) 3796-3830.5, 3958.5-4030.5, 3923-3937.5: 1.5 angstrom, 22.5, 23.7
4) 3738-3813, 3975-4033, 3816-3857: -1.4 angstrom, 20.2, 25.3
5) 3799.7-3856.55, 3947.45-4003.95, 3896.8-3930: -2.8 angstrom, 22.3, 22.9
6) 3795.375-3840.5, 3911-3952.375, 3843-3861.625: -1.7 angstrom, 21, 23.8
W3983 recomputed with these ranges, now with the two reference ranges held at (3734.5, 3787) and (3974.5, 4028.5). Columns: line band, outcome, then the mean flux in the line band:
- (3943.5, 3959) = -0.03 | 24.8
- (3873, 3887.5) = 0.02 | 22.1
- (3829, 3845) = 0.15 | 18.8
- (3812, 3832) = -0.15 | 24.2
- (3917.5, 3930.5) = -0.06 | 24.9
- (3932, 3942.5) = 0.13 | 21.1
